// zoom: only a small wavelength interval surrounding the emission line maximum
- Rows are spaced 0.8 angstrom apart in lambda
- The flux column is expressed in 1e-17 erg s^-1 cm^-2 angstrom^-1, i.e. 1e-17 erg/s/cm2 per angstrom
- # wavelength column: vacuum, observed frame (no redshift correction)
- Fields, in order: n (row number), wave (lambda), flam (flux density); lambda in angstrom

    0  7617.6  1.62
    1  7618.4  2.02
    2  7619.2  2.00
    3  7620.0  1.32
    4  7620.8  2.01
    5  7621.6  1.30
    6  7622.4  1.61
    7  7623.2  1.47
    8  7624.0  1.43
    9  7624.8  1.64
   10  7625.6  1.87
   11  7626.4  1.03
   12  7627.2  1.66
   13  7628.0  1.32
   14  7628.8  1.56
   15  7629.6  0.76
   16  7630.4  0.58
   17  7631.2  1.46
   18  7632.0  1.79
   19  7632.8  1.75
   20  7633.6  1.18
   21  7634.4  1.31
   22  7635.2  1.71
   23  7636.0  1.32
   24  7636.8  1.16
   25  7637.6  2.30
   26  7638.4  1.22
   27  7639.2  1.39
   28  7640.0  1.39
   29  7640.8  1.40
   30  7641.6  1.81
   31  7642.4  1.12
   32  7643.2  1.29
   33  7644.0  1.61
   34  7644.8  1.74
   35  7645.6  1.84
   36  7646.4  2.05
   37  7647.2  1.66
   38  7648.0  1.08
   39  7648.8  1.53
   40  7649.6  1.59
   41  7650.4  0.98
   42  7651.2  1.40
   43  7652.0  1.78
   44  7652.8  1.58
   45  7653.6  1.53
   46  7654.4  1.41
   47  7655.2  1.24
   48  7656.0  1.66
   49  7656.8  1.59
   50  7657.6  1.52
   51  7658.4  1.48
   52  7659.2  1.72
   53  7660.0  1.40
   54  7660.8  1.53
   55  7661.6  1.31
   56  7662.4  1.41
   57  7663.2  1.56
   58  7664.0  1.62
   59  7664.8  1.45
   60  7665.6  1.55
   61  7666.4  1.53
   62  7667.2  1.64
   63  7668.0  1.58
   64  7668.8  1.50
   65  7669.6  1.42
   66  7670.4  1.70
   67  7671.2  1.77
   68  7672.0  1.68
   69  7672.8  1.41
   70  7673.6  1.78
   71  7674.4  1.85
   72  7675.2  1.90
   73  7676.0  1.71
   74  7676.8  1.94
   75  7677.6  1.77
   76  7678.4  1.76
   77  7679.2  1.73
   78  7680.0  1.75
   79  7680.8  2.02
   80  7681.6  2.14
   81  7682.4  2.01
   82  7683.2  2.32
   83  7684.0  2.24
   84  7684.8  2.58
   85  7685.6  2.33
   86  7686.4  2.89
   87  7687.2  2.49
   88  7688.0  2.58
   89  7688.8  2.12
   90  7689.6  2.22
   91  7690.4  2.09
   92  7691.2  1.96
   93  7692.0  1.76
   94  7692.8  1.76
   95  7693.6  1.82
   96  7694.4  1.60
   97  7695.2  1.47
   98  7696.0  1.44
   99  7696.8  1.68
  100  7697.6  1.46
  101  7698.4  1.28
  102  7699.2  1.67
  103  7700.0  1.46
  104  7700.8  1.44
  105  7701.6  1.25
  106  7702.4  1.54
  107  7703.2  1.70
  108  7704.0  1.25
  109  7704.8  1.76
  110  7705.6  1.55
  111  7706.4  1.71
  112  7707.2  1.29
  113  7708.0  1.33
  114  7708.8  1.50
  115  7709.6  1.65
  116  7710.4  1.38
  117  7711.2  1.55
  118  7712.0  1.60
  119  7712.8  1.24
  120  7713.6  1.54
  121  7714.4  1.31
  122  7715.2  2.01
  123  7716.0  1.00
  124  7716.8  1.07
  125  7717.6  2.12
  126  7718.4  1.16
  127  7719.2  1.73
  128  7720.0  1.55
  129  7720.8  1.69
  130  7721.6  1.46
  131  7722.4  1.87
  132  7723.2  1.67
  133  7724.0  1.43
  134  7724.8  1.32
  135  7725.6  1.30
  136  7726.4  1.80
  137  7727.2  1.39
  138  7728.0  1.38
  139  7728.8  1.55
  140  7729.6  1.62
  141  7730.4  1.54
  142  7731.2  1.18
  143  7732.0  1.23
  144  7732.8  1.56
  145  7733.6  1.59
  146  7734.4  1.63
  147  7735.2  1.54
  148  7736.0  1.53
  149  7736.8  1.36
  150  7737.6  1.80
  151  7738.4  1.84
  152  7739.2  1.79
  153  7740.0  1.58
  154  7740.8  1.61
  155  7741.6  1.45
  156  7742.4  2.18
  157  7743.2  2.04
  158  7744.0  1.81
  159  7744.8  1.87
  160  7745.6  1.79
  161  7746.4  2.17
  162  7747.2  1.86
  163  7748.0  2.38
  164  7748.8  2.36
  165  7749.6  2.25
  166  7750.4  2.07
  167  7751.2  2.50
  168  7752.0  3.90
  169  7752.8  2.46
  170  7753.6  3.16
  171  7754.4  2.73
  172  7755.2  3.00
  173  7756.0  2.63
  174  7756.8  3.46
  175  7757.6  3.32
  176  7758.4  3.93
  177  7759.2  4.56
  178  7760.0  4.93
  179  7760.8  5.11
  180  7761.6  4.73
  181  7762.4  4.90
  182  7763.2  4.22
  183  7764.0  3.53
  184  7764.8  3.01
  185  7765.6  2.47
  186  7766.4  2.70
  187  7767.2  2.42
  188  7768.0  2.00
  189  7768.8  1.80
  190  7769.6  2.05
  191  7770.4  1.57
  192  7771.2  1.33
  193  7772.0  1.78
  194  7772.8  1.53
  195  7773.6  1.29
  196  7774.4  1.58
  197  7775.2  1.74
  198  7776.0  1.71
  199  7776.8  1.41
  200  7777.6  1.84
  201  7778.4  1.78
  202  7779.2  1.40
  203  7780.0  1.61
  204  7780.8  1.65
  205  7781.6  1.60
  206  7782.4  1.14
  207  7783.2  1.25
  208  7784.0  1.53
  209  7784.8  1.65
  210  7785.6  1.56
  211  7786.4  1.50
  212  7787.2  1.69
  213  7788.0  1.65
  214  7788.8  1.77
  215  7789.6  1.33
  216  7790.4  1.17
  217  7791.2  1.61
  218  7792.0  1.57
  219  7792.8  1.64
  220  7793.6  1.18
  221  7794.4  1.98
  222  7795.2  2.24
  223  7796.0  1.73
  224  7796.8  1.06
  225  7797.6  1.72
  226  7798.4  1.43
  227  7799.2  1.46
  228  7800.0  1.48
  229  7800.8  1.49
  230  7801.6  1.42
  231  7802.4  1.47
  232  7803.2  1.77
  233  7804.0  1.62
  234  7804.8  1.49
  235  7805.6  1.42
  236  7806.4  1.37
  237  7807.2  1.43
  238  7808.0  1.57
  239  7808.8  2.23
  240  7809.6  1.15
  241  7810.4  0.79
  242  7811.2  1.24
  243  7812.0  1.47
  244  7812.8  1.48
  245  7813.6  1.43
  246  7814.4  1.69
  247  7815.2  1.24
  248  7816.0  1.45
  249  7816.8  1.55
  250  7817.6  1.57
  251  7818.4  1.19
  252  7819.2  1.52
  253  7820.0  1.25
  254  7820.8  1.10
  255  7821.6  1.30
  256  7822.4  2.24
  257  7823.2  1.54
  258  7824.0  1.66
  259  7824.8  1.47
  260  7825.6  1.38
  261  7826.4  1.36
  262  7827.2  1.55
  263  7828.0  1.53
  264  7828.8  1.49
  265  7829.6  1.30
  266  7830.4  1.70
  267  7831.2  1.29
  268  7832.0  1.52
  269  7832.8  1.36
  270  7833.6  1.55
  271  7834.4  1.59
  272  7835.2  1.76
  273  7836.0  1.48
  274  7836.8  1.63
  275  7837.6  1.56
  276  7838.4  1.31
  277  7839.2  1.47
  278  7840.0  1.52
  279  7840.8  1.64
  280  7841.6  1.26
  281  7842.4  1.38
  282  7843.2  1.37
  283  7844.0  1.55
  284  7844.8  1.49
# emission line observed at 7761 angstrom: [O III] 5007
